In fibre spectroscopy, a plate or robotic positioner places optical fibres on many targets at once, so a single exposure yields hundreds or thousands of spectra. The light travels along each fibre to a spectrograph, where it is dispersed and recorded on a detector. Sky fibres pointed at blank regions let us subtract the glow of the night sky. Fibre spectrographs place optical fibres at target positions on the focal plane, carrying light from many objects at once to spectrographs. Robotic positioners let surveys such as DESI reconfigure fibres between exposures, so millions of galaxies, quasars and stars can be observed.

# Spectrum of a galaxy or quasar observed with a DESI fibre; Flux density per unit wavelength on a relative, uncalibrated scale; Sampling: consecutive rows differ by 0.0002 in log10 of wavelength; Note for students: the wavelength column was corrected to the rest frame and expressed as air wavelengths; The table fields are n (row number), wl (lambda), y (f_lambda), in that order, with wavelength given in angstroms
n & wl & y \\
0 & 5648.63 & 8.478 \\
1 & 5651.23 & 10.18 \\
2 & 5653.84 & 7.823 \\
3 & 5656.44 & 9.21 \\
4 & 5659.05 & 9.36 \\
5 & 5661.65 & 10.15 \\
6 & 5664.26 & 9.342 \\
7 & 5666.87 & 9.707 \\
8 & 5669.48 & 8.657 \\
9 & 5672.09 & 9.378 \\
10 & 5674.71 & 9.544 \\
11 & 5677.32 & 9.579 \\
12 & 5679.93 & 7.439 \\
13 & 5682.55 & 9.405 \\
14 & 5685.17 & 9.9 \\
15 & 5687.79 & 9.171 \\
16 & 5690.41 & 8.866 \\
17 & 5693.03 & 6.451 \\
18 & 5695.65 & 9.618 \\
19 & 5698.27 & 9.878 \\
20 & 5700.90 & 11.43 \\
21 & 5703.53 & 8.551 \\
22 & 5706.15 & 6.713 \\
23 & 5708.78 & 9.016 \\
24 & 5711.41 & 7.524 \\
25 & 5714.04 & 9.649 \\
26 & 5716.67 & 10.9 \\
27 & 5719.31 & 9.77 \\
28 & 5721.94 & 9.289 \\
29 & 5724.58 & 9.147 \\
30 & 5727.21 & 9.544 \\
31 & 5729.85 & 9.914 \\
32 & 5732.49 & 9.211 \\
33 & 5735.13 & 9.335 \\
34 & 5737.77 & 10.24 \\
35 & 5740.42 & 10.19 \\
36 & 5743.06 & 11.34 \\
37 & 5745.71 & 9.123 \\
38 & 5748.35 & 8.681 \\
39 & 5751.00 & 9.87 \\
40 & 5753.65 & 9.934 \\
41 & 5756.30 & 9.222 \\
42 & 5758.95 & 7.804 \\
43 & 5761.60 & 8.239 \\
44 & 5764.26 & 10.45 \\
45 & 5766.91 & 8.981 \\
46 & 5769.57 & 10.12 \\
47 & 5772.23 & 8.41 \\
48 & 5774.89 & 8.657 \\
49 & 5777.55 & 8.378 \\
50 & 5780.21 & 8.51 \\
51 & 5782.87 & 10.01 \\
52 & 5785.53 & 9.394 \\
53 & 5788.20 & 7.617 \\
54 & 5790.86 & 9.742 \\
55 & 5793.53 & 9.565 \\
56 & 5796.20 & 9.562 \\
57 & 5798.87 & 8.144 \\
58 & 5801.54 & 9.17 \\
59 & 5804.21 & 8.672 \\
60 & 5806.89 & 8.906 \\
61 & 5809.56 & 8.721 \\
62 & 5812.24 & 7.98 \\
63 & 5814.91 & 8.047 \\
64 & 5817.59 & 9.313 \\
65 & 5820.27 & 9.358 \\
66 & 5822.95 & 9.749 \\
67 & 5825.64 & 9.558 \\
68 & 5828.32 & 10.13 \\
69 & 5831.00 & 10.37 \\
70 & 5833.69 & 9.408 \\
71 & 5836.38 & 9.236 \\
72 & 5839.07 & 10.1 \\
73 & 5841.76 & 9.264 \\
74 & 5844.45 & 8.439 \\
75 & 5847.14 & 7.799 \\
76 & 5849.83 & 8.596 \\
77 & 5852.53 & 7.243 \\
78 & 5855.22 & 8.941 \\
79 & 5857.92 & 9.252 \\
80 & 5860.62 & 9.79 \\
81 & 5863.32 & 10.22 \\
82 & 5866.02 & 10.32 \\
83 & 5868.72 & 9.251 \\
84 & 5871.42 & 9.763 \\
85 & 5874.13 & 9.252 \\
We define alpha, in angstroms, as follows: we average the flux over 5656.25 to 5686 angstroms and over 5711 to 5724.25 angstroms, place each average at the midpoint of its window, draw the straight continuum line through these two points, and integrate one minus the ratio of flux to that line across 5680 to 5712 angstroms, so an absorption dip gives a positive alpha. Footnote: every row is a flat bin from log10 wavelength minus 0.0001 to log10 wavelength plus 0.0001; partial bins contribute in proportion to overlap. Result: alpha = 1.94 angstroms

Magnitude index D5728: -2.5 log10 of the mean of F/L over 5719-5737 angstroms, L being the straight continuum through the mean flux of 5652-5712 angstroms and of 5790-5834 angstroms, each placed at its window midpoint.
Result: -0.046 mag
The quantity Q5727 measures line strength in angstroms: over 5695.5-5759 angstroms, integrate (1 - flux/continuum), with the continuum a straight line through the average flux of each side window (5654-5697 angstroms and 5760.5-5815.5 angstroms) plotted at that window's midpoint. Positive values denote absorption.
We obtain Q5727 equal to -3.2 angstroms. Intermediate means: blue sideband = 9.08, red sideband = 8.93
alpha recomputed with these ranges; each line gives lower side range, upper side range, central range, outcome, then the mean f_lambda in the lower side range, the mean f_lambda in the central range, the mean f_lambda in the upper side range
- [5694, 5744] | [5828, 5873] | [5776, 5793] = 0.8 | 9.51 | 8.97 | 9.28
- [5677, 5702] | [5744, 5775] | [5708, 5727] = -0.4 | 9.14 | 9.35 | 9.17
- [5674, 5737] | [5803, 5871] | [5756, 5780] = 0.7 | 9.17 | 8.88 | 9.16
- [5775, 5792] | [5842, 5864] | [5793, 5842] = -2.1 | 8.92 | 9.22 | 8.77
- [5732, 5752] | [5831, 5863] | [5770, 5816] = 2.8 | 9.77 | 8.82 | 9.02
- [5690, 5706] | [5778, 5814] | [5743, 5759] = -0.8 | 8.97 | 9.4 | 8.9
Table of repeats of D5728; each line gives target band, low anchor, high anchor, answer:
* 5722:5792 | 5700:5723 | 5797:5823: -0.04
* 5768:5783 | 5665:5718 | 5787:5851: 0.02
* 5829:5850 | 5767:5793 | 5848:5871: -0.01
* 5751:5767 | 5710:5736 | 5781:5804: 0.01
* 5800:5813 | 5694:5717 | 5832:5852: 0.03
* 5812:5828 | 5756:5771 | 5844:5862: -0.04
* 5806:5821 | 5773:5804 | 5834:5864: 0.03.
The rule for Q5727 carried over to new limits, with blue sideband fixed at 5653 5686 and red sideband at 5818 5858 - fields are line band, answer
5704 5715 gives 1.2 angstroms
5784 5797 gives 0.0 angstroms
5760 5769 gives -0.1 angstroms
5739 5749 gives -0.8 angstroms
